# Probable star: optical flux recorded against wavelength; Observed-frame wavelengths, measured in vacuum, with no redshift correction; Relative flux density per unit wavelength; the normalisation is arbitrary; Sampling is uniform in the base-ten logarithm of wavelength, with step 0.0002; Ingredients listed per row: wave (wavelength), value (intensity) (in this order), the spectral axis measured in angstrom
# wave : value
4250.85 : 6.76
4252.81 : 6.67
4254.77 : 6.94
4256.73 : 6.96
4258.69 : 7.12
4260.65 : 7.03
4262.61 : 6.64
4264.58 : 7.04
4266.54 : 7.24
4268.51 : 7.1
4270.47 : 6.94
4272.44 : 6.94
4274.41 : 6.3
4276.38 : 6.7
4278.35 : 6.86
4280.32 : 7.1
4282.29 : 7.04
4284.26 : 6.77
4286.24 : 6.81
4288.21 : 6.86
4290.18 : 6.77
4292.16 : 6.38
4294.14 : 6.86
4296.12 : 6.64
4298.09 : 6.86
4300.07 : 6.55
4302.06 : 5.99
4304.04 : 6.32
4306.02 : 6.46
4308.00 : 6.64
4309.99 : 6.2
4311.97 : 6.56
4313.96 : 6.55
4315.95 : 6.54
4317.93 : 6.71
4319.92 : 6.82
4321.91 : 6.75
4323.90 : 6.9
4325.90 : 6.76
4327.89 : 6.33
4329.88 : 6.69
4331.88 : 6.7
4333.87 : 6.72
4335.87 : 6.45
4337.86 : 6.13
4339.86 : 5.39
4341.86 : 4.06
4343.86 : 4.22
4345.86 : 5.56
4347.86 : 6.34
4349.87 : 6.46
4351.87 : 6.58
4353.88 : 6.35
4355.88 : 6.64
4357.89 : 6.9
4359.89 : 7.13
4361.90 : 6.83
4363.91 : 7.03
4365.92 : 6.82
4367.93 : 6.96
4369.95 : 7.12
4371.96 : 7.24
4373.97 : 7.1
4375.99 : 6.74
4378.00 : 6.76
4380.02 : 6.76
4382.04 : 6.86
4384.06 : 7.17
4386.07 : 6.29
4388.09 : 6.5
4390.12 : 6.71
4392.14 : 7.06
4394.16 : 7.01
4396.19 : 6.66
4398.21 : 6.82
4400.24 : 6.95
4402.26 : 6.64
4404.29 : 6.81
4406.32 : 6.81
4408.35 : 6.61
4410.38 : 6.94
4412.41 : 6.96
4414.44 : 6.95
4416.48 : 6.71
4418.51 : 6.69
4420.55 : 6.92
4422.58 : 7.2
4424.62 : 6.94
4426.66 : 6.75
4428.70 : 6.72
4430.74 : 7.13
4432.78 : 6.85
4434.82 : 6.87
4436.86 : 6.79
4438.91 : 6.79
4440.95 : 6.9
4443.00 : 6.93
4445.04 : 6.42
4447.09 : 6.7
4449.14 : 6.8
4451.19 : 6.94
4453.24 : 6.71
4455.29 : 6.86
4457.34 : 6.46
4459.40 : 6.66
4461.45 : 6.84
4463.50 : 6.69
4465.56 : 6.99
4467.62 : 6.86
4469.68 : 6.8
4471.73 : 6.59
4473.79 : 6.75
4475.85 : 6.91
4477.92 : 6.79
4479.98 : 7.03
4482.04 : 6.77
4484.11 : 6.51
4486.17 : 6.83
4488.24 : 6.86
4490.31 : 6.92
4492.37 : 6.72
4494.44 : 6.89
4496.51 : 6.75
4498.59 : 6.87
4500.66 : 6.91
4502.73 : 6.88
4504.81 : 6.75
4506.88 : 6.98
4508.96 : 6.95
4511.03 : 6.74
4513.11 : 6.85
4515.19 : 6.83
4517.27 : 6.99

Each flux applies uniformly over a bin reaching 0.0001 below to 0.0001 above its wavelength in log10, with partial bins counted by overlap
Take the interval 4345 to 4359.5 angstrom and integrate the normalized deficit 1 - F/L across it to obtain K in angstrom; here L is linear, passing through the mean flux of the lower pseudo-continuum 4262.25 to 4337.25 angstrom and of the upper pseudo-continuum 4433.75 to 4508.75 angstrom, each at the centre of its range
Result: 0.61 angstrom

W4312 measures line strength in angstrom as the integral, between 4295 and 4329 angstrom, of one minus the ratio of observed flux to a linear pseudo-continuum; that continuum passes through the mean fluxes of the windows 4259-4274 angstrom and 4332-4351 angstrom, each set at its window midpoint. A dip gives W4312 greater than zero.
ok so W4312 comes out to -1.8 angstrom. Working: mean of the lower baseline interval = 6.97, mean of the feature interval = 6.57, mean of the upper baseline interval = 5.76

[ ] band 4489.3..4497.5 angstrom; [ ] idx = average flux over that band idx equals 6.83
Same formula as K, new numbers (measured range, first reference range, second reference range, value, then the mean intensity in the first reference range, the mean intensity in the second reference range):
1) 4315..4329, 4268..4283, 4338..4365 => -0.6 angstrom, 6.86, 6.12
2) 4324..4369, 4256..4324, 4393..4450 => 3.0 angstrom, 6.74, 6.83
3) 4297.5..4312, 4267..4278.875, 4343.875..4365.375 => 0.6 angstrom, 6.82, 6.48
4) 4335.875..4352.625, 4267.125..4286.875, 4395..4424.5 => 3.0 angstrom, 6.86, 6.84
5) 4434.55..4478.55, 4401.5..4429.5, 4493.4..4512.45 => 0.5 angstrom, 6.83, 6.86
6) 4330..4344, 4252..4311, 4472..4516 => 2.0 angstrom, 6.76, 6.83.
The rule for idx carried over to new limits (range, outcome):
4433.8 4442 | 6.84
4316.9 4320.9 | 6.77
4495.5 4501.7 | 6.84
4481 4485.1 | 6.64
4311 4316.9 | 6.54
